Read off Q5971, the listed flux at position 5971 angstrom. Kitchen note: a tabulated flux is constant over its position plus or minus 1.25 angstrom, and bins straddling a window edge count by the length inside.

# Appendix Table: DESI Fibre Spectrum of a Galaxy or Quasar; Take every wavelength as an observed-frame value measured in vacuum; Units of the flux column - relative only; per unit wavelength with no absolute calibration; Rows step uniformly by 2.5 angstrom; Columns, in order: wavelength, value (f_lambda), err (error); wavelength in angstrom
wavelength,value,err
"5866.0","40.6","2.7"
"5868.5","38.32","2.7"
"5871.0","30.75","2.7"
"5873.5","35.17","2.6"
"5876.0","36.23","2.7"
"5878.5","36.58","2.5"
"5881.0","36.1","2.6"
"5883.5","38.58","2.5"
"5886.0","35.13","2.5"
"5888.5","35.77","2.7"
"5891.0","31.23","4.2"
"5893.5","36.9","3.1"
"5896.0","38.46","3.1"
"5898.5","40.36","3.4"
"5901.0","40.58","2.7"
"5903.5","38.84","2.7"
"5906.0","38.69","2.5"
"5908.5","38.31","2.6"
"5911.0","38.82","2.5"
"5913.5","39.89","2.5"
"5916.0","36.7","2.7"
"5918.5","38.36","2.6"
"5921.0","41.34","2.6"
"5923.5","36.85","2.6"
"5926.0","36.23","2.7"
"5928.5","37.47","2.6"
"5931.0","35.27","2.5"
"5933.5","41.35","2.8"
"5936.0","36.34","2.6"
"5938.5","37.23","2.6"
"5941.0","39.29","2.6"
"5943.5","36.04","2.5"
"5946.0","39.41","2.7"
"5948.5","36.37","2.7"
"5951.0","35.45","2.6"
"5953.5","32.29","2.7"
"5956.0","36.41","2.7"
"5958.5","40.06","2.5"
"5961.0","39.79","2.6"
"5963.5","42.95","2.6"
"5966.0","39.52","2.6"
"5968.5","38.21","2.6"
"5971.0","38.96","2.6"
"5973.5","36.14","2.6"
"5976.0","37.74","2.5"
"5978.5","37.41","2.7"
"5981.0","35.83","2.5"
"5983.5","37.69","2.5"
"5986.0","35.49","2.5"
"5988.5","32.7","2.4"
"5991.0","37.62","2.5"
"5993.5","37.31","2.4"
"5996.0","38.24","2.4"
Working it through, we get 38.96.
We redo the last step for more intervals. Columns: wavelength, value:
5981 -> 35.83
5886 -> 35.13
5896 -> 38.46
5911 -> 38.82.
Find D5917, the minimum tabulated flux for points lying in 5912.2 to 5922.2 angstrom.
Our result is 36.7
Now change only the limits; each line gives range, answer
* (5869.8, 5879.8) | 30.75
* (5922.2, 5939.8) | 35.27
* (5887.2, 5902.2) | 31.23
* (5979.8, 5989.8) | 32.7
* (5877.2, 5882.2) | 36.1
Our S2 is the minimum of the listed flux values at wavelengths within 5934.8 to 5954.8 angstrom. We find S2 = 32.29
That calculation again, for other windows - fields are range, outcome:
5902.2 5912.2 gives 38.31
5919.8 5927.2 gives 36.23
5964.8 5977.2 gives 36.14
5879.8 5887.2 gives 35.13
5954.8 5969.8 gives 36.41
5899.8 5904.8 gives 38.84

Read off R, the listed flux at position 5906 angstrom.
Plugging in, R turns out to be 38.69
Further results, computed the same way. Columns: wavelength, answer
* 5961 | 39.79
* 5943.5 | 36.04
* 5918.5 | 38.36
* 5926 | 36.23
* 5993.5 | 37.31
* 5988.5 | 32.7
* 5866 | 40.6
